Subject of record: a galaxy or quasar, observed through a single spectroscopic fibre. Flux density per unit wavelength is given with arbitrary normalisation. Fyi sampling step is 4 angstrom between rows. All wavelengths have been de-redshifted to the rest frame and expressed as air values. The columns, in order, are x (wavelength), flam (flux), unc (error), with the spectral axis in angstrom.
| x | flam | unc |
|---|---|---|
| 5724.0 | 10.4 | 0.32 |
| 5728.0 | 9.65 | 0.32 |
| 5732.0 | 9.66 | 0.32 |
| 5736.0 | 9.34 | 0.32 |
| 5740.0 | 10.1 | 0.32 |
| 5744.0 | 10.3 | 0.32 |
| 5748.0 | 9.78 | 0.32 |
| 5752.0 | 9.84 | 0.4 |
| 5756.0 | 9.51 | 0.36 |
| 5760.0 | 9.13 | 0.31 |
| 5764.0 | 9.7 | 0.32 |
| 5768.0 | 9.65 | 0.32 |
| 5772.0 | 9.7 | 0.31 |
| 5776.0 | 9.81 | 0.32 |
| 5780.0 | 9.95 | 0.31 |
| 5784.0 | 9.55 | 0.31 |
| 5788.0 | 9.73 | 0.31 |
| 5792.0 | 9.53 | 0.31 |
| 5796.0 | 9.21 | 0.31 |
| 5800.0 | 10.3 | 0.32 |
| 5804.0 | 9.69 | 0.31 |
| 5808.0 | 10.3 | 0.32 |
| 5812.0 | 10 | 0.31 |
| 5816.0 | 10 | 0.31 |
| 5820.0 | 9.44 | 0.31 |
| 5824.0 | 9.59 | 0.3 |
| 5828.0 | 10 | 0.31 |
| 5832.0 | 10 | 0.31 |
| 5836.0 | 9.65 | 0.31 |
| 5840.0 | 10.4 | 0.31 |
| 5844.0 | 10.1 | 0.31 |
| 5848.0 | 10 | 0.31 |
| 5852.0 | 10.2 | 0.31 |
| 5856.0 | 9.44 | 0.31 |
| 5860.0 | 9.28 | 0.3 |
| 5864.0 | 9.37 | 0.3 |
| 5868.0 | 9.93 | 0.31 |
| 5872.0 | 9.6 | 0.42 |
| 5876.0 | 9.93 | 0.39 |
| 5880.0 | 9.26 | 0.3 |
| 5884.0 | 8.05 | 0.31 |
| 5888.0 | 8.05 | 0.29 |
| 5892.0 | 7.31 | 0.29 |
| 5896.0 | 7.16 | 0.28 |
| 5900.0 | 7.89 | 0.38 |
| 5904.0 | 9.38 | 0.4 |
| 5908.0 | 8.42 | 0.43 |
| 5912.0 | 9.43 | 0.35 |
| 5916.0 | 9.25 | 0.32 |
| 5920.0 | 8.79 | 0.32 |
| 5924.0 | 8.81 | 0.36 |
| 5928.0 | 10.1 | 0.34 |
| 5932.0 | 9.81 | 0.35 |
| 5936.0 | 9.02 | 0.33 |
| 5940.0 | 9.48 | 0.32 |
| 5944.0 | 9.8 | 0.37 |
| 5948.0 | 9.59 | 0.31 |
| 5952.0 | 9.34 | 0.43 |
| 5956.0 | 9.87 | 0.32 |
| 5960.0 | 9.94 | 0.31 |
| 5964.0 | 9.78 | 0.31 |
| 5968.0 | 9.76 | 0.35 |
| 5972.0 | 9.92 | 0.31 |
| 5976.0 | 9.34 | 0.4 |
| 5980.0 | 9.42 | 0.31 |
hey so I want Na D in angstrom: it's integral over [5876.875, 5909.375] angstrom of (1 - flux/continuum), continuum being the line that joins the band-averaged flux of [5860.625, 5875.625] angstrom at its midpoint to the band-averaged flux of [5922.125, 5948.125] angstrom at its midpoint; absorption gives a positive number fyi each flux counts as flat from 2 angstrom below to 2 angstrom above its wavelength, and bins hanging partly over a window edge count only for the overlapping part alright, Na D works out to 4.6 angstrom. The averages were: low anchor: 9.63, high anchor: 9.51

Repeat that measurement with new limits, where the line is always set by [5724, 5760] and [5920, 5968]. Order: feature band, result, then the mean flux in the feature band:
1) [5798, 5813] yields -0.57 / 10.1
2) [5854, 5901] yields 4.12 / 8.79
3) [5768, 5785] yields -0.03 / 9.75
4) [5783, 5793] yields 0.11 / 9.62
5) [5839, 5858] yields -0.68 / 10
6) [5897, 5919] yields 1.86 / 8.79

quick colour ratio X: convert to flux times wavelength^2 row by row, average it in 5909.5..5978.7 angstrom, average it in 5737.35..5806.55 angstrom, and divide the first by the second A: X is 1.04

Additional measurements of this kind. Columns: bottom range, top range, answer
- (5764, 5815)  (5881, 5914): 0.87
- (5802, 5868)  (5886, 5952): 0.93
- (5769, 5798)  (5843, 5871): 1.04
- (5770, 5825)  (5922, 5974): 1.04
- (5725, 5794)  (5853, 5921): 0.95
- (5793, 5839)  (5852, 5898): 0.92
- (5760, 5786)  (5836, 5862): 1.05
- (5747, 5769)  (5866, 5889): 1.00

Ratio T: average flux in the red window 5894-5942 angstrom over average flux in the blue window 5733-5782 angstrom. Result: 0.9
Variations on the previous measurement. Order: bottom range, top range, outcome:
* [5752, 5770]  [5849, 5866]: 1.01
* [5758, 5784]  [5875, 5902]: 0.85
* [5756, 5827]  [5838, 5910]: 0.94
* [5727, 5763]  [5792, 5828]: 1.01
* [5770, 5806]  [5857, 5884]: 0.97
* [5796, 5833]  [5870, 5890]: 0.91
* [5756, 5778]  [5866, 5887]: 0.97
